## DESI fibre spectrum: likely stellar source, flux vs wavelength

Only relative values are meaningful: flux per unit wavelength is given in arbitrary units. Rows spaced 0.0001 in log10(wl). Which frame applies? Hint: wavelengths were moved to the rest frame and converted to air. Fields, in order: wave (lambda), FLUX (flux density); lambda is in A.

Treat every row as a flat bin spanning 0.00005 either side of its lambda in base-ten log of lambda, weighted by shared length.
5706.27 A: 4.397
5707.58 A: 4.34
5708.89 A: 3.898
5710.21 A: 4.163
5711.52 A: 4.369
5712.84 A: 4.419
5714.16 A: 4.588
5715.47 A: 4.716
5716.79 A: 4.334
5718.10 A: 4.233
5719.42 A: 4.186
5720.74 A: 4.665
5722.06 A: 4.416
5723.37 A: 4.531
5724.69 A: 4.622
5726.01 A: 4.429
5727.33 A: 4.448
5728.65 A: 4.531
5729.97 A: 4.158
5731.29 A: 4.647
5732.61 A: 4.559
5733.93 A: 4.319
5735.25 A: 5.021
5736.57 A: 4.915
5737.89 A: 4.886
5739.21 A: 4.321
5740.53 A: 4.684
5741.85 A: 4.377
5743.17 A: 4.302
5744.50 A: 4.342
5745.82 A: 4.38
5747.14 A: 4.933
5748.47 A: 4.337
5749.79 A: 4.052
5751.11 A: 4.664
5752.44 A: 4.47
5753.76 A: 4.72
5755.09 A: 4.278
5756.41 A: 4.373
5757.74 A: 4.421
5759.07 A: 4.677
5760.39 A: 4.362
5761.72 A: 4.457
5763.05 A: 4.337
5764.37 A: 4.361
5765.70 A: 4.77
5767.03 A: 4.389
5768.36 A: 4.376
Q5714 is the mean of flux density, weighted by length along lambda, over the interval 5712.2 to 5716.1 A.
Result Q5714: 4.58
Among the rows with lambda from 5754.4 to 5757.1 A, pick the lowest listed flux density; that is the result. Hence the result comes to 4.278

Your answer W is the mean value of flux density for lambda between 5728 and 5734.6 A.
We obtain 4.44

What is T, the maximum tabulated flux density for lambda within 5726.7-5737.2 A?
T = 5.021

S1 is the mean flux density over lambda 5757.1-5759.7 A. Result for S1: 4.54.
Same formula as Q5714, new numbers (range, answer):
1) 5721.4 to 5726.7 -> 4.5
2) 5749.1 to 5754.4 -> 4.48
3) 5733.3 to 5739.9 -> 4.7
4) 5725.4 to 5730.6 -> 4.39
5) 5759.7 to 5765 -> 4.39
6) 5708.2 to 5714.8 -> 4.28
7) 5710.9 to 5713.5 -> 4.38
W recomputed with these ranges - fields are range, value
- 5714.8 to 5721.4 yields 4.43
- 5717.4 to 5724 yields 4.41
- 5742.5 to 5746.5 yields 4.35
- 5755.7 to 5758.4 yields 4.4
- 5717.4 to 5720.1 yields 4.22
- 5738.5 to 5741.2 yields 4.52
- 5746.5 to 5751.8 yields 4.49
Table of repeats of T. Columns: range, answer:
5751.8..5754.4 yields 4.72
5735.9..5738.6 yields 4.915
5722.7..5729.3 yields 4.622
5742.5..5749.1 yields 4.933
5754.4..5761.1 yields 4.677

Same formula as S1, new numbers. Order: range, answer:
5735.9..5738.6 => 4.9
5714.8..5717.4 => 4.53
